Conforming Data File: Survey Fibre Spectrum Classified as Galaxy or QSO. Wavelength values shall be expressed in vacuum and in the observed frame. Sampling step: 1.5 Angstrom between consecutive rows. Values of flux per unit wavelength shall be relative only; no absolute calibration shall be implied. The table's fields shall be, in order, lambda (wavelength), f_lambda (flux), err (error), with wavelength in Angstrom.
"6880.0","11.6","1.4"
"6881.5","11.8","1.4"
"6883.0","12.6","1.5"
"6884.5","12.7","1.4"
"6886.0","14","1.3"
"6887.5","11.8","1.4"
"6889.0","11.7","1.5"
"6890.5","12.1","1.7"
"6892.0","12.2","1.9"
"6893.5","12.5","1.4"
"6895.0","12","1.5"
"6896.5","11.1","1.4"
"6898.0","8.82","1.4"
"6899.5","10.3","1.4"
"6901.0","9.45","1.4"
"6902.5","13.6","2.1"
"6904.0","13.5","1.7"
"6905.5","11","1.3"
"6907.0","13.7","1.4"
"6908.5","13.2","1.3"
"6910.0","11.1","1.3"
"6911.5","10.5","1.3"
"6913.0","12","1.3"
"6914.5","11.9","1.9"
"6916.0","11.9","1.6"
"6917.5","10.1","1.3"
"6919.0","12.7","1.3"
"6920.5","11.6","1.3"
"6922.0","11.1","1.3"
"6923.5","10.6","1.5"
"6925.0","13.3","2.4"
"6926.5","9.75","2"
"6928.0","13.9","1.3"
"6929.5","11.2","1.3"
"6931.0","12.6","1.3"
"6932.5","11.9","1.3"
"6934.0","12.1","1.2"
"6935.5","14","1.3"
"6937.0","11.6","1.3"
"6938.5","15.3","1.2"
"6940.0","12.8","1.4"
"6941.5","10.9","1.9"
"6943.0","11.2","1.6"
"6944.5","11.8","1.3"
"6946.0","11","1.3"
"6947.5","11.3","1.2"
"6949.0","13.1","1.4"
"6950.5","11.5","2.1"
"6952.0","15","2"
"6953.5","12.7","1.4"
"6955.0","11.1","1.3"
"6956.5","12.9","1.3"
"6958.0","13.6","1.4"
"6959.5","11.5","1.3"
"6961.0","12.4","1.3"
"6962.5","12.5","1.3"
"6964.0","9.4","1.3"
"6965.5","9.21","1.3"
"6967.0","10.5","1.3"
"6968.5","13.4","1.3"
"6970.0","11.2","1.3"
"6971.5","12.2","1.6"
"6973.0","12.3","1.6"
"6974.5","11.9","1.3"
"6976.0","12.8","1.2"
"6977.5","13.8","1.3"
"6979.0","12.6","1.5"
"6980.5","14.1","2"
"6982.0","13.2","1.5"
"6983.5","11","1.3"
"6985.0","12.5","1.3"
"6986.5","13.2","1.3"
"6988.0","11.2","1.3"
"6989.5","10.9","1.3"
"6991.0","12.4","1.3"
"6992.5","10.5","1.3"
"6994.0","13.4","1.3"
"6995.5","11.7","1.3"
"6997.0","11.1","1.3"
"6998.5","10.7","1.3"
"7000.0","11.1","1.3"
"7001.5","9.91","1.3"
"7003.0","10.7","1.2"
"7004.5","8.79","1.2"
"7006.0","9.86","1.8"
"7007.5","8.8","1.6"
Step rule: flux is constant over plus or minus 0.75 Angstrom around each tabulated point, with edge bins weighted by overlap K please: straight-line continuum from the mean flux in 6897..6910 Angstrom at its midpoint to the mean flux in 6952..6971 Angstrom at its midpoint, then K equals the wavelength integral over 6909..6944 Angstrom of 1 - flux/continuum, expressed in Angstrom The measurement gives -0.6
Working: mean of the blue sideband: 11.7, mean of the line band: 11.9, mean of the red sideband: 11.8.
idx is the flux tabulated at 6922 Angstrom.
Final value 11.1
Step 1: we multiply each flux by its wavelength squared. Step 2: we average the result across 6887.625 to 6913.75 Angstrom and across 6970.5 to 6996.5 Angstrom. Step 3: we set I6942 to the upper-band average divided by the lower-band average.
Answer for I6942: 1.1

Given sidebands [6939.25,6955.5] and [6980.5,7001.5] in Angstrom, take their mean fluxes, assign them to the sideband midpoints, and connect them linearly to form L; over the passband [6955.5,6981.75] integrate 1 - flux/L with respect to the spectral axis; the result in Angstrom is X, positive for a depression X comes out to -0.5 Angstrom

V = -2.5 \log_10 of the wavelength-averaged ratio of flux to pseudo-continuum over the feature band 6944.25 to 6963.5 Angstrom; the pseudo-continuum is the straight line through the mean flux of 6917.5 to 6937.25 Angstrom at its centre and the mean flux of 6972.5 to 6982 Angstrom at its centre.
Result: 0.02 mag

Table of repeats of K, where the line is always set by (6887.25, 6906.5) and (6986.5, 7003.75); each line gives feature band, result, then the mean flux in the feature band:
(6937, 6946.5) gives -0.58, 12.2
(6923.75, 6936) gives -0.81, 12.2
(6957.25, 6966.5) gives 0.00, 11.4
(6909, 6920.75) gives 0.01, 11.5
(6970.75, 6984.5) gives -1.56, 12.7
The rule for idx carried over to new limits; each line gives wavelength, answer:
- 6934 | 12.1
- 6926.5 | 9.75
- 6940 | 12.8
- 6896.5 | 11.1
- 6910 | 11.1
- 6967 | 10.5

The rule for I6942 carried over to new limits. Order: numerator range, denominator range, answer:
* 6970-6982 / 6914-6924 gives 1.13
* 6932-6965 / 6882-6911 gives 1.04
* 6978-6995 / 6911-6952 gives 1.04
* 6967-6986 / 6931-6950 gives 1.03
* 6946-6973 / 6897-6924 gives 1.05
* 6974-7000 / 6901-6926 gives 1.04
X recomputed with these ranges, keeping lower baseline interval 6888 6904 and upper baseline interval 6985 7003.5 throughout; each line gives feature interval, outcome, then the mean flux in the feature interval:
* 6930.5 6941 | -1.3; 12.9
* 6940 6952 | -0.4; 11.8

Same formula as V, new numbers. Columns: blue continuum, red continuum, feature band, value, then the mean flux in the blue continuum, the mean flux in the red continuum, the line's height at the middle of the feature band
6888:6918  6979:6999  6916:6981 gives -0.02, 11.6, 12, 11.9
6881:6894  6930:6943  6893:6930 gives 0.07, 12.4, 12.5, 12.5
